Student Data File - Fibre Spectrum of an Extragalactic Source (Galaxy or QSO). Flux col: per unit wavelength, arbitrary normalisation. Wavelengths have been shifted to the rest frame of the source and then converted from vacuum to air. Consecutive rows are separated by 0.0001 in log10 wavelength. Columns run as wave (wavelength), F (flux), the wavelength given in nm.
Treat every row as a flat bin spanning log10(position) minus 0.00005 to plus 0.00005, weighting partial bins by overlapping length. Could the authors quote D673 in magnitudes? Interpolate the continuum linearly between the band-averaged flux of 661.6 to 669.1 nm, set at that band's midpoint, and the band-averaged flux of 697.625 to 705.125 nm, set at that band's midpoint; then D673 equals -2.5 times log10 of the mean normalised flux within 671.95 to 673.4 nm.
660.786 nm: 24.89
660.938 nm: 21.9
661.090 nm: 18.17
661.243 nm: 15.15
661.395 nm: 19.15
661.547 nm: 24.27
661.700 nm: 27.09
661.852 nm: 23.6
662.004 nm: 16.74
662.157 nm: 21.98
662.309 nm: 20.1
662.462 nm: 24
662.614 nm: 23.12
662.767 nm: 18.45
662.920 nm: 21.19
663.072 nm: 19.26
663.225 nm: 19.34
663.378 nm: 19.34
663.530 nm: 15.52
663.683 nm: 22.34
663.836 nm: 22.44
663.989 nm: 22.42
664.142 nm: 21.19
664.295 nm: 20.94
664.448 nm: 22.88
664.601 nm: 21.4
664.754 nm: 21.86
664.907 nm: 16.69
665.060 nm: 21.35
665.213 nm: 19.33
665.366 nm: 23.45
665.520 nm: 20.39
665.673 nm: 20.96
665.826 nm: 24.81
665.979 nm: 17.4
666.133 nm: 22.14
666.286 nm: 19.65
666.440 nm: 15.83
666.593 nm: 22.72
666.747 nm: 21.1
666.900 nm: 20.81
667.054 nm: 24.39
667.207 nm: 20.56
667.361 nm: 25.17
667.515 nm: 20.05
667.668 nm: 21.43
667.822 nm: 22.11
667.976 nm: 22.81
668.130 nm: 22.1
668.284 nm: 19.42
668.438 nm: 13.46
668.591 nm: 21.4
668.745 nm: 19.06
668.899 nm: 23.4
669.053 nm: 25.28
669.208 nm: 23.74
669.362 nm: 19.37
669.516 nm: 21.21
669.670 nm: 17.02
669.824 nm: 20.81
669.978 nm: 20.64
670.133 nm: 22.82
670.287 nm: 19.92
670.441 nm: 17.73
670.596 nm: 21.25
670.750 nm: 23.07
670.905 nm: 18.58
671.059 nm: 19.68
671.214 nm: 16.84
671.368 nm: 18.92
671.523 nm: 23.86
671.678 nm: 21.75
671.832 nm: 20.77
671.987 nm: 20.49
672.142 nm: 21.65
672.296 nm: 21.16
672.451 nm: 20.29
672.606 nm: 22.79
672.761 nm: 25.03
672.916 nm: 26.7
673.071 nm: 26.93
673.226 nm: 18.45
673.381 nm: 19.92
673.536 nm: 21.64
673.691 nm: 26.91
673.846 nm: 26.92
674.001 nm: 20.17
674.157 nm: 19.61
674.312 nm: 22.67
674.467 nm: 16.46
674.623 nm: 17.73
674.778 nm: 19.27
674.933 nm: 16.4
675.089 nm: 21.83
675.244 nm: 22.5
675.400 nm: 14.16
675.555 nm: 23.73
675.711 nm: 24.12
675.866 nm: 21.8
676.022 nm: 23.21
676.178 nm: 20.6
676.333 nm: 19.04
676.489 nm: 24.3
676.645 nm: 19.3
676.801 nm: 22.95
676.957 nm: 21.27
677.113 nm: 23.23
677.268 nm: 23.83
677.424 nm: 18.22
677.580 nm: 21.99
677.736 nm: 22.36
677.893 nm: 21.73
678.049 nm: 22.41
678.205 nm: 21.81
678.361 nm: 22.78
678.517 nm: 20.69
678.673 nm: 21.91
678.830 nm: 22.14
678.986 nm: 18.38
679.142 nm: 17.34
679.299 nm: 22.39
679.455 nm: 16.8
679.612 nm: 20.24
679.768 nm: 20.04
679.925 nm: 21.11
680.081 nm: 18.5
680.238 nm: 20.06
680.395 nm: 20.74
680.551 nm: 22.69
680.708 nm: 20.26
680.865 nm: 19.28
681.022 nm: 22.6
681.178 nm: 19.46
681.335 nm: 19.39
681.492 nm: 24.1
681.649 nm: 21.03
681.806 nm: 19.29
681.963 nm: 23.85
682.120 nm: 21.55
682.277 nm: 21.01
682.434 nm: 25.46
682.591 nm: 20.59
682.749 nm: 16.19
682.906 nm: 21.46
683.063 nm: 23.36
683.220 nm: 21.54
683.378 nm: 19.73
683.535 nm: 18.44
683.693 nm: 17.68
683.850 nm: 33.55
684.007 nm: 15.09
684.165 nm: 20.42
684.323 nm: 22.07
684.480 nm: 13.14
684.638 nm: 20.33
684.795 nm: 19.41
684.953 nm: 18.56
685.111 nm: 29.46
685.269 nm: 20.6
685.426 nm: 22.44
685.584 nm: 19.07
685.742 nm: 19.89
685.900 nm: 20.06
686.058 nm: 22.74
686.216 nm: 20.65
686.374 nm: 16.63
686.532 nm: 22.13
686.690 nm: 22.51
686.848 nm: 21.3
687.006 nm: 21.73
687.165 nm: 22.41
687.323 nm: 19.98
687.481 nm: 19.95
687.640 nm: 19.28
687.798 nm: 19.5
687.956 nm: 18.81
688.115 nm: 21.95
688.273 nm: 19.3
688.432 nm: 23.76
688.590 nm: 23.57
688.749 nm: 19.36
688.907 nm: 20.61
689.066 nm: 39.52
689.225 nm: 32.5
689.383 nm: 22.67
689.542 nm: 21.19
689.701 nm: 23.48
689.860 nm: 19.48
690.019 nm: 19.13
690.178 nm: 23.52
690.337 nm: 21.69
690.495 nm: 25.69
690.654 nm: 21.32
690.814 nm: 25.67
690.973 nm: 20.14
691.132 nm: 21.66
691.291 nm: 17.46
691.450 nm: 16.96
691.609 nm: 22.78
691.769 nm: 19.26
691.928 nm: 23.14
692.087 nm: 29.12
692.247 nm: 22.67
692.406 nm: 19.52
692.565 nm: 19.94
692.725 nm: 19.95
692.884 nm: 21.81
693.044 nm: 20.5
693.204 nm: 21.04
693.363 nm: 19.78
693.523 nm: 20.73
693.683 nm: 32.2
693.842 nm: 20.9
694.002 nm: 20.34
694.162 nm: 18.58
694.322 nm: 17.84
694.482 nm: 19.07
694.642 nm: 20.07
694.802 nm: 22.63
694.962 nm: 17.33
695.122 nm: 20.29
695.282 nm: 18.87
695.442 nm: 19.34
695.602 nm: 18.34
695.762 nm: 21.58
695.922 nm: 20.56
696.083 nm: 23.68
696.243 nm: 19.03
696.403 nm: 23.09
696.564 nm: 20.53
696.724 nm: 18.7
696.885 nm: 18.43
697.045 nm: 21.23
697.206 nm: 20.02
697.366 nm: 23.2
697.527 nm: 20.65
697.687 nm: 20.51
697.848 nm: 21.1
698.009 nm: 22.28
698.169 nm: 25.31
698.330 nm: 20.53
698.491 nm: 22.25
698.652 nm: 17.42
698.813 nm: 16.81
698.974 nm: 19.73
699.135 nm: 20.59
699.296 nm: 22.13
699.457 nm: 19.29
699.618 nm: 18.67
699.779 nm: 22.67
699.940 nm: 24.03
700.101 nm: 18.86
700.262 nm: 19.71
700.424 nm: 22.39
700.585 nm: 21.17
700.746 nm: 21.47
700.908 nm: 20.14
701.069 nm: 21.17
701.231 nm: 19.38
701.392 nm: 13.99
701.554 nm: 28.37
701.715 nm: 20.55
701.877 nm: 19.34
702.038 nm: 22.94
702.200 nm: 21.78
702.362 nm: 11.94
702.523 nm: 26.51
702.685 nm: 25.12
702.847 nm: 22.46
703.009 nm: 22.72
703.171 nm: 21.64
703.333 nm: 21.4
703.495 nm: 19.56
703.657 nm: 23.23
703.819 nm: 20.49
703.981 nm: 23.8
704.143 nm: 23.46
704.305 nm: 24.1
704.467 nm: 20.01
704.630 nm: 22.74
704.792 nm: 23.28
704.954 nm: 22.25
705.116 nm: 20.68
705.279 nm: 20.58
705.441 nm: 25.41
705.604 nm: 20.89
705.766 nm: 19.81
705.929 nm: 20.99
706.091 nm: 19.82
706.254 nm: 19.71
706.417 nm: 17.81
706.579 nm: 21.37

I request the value -0.07 mag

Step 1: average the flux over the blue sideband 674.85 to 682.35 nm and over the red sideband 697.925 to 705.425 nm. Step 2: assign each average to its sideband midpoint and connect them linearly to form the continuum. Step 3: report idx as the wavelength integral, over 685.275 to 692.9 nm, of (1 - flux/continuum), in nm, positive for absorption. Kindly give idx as -0.242 nm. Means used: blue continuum 21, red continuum 21.3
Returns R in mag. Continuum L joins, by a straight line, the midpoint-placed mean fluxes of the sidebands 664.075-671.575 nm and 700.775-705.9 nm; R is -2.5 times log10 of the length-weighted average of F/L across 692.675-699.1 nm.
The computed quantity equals 0.04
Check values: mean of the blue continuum 20.8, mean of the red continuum 21.6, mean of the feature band 20.7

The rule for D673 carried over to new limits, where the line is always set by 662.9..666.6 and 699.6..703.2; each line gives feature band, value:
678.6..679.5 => 0.047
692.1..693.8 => -0.052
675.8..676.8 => -0.037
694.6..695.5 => 0.071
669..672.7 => -0.008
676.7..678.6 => -0.058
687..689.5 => -0.091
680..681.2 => 0.017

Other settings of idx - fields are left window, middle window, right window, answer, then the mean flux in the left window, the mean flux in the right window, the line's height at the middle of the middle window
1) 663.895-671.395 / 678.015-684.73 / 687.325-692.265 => 0.33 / 20.8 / 22.4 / 21.8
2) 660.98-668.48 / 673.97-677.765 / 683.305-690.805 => 0.08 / 20.9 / 21.7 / 21.3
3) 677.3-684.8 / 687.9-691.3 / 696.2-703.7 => -0.35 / 20.8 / 20.9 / 20.8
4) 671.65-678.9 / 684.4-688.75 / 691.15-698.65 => 0.11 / 21.6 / 20.9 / 21.2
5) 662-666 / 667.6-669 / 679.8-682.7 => 0.02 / 20.8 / 21.1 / 20.9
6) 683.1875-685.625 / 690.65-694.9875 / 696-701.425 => -0.11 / 20.7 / 20.6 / 20.7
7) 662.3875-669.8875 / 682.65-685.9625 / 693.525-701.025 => 0.03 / 20.9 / 20.7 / 20.8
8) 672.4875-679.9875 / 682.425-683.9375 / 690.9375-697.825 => -0.03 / 21.4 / 20.8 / 21.1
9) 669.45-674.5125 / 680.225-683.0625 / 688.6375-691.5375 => 0.13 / 21.3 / 22.9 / 22.2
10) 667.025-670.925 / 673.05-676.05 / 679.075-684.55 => -0.03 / 21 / 20.6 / 20.8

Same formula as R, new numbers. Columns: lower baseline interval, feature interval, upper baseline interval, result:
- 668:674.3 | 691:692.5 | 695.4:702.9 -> -0.020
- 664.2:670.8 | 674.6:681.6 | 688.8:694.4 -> 0.035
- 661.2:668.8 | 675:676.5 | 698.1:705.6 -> -0.018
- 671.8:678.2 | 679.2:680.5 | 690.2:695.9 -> 0.076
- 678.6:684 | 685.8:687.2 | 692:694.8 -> 0.003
